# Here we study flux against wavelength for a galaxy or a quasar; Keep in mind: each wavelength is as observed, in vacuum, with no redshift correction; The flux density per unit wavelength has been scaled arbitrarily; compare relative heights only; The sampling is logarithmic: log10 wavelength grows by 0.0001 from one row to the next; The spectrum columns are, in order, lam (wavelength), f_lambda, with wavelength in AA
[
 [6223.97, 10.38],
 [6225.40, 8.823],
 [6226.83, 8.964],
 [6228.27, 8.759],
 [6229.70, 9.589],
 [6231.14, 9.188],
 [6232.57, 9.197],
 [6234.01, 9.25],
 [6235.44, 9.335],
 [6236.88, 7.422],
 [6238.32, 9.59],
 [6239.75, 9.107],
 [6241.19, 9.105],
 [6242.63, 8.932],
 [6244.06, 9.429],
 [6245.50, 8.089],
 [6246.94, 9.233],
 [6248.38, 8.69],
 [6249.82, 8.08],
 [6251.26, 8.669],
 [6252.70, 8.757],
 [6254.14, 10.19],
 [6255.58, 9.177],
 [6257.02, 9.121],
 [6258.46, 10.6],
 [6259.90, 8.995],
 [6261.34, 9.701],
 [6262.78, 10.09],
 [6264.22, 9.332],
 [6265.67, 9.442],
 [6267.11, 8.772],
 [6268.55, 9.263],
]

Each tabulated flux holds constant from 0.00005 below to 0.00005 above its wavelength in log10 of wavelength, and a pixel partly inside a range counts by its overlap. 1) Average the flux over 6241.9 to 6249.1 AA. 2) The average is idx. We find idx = 8.87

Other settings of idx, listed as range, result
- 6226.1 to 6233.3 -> 9.13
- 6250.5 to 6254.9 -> 9.19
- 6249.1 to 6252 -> 8.37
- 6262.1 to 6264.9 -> 9.72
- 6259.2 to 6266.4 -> 9.51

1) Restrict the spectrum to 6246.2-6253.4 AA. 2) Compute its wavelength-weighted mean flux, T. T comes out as 8.68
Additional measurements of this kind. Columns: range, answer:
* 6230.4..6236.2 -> 9.23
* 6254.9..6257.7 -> 9.15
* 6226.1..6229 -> 8.87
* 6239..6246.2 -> 8.95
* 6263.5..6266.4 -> 9.37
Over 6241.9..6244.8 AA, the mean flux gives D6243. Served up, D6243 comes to 9.18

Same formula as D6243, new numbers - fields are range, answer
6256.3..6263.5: 9.71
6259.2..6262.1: 9.37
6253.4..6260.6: 9.62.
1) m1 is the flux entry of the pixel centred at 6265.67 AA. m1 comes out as 9.442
